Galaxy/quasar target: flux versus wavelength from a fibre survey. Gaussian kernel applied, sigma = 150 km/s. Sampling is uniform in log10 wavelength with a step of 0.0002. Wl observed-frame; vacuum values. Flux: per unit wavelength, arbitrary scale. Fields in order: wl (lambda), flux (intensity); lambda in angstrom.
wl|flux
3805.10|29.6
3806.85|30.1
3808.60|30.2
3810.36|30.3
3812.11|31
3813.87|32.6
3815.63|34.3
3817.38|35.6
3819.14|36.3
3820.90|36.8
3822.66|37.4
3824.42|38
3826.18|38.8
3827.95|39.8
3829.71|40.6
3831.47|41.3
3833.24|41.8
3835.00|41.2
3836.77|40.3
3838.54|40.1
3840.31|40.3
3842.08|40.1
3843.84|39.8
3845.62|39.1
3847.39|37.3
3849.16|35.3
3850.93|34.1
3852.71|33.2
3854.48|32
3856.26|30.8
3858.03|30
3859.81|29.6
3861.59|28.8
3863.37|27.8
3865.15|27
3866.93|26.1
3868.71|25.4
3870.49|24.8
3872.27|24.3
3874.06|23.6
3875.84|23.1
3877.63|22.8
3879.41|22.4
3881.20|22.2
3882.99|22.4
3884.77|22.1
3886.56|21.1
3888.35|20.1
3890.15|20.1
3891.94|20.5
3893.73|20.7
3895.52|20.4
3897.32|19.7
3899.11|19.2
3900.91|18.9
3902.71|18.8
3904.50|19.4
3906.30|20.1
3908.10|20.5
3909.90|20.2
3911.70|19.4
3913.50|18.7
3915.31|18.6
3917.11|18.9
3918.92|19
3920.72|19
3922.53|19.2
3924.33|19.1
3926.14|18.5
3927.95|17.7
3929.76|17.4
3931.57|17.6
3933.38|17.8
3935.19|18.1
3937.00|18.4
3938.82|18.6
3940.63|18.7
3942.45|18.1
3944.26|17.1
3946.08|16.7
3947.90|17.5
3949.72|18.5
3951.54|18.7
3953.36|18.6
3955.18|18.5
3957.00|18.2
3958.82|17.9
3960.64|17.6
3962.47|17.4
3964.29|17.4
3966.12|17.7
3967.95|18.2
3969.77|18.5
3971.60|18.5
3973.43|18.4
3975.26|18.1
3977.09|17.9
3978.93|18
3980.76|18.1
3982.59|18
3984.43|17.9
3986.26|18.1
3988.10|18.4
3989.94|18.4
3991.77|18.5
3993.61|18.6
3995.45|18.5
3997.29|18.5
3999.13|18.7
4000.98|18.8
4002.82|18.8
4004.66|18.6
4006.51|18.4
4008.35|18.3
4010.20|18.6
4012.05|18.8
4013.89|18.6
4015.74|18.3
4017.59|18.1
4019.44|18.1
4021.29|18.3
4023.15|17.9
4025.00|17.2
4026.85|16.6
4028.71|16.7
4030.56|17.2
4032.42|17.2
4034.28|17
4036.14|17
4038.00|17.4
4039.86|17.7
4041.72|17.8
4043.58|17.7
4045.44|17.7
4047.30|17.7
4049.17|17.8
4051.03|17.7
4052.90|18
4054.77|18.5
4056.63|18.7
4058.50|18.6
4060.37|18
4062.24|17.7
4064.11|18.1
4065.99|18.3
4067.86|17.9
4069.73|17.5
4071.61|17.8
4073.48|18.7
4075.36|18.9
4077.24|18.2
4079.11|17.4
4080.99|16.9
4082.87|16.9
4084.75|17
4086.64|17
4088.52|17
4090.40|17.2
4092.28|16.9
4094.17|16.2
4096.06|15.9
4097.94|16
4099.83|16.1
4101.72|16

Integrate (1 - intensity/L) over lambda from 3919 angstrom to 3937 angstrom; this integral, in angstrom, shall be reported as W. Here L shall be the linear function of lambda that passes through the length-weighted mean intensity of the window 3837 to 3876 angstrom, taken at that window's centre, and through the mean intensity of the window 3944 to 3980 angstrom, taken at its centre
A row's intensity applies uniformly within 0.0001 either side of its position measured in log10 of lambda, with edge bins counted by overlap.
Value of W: 3.3 angstrom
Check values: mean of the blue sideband 31.8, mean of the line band 18.3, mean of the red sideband 18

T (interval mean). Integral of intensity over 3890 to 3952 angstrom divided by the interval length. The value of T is 18.8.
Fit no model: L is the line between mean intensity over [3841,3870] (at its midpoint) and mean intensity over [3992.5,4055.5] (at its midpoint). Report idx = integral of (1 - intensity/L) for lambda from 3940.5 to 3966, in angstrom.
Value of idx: 6.4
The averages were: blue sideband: 32.2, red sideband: 18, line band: 17.9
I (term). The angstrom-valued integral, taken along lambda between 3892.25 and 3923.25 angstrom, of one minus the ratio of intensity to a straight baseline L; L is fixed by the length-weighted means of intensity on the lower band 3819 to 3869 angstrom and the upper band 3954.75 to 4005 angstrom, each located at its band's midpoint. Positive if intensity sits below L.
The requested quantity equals 8.97 angstrom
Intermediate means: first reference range 35.6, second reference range 18.2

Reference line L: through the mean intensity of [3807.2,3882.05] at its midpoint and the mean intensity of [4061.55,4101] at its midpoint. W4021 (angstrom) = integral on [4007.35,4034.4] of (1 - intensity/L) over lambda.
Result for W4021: 4.4 angstrom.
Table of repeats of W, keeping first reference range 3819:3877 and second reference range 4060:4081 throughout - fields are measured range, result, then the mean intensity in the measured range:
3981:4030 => 9.6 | 18.2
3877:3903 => 8.6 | 20.8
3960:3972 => 3.6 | 17.9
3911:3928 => 5.9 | 18.9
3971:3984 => 3.4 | 18.1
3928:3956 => 9.5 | 18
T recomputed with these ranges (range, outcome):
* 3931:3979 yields 18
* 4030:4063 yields 17.8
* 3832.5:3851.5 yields 39.1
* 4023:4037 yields 17.1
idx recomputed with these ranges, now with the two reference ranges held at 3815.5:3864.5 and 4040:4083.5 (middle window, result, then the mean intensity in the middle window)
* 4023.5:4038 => 2.45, 17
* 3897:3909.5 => 4.66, 19.5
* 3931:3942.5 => 4.11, 18.2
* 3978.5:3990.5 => 3.08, 18.1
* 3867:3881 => 4.07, 23.8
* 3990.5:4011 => 3.96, 18.6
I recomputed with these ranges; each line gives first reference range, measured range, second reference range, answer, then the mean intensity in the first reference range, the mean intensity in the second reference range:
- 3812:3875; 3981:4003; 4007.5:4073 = 3.5 angstrom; 34.3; 17.8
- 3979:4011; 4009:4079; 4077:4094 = -0.8 angstrom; 18.4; 17.1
